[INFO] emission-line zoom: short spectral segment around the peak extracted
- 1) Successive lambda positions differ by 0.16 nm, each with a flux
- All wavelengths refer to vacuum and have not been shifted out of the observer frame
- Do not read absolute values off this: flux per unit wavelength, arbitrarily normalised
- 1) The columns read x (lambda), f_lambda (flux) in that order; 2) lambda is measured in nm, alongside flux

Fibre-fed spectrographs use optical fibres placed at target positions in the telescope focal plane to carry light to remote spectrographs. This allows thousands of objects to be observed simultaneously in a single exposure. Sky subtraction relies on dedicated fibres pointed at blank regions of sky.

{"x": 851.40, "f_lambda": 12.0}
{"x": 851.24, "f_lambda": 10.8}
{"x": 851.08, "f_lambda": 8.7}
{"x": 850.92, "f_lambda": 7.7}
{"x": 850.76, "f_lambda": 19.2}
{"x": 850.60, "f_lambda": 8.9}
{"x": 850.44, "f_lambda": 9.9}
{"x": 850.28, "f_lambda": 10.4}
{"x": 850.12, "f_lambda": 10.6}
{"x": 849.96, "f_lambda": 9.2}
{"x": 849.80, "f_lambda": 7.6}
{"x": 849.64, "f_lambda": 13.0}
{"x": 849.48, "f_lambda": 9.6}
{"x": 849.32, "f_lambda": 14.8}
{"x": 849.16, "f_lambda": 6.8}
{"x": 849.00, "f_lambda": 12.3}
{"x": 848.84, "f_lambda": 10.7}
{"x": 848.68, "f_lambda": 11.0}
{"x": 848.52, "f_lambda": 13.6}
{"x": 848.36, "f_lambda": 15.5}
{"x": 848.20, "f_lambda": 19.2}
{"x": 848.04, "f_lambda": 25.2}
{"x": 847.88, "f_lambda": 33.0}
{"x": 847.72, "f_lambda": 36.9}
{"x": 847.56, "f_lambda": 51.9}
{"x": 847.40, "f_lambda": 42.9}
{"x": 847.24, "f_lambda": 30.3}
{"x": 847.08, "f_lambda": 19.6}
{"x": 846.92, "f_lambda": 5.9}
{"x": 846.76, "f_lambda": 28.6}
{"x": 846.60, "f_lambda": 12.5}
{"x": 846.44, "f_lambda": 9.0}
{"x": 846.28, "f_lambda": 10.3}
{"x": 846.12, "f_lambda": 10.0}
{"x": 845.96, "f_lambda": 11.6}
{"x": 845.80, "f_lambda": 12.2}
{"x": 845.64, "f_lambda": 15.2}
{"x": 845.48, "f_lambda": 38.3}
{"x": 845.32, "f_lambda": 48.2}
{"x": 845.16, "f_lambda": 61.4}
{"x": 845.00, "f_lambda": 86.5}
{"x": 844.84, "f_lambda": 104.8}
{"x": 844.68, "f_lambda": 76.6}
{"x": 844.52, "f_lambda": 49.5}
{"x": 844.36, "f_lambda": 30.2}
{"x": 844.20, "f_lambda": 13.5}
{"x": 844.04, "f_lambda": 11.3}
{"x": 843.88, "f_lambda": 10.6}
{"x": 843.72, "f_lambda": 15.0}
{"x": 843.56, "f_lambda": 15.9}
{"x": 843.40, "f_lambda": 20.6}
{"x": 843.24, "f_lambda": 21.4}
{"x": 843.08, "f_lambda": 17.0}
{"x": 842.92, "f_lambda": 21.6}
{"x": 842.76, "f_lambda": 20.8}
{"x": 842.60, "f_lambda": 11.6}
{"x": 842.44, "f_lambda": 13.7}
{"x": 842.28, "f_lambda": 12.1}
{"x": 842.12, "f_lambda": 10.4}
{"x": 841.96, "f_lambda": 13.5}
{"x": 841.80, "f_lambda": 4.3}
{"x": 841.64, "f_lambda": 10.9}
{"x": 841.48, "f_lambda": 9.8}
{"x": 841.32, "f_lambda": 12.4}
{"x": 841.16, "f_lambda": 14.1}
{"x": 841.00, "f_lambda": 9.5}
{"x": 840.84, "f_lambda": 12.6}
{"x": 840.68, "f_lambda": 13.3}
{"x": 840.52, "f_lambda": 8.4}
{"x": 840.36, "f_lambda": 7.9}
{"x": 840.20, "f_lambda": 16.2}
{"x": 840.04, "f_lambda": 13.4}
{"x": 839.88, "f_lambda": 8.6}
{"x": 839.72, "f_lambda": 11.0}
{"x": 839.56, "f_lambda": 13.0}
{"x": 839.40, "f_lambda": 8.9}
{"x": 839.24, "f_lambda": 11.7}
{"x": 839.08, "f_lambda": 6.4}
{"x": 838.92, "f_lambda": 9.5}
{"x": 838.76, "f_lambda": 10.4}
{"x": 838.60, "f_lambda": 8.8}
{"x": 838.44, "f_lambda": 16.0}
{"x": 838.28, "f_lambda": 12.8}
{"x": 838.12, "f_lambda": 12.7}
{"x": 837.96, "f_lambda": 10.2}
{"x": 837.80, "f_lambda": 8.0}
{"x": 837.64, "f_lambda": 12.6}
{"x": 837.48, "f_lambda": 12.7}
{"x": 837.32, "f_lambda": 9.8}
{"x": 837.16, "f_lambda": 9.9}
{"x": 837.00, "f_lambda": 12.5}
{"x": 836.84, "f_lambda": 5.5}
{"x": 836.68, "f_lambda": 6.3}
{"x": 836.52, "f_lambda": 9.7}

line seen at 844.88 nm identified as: Halpha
